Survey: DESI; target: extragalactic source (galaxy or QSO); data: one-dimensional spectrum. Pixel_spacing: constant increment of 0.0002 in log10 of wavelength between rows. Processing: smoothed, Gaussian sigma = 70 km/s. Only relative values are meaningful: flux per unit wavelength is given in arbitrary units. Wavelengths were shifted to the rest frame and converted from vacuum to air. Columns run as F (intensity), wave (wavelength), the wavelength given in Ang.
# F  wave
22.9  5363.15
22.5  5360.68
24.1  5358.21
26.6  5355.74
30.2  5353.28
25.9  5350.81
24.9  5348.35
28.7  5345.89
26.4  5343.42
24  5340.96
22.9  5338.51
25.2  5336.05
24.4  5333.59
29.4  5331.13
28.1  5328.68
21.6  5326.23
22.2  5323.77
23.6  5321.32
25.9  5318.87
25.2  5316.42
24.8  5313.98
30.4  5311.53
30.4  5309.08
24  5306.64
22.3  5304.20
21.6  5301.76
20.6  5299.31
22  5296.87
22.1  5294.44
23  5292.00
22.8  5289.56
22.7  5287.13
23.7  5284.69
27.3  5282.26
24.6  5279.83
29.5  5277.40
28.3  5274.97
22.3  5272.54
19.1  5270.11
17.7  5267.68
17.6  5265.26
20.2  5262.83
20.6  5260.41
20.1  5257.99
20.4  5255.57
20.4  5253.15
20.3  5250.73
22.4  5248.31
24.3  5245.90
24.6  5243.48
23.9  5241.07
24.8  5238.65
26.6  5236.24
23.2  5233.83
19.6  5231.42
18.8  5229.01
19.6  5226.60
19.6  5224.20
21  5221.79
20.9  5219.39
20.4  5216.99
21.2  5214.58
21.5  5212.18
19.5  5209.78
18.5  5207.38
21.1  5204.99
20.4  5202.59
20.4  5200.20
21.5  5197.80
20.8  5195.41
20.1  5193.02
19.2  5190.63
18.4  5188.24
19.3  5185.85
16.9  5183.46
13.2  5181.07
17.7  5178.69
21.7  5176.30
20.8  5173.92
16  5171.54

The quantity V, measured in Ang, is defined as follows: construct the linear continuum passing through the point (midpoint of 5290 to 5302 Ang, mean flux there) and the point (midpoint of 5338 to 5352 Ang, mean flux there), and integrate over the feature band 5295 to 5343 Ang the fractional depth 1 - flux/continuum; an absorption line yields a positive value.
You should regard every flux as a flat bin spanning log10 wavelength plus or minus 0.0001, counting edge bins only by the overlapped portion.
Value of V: -2.1 Ang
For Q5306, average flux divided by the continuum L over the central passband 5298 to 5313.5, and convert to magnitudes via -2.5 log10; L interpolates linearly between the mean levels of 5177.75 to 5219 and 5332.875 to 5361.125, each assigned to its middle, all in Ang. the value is -0.042 mag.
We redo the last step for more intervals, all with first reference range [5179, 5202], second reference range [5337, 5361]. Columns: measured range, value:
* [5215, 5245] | -0.07 mag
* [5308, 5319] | -0.14 mag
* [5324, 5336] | -0.02 mag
